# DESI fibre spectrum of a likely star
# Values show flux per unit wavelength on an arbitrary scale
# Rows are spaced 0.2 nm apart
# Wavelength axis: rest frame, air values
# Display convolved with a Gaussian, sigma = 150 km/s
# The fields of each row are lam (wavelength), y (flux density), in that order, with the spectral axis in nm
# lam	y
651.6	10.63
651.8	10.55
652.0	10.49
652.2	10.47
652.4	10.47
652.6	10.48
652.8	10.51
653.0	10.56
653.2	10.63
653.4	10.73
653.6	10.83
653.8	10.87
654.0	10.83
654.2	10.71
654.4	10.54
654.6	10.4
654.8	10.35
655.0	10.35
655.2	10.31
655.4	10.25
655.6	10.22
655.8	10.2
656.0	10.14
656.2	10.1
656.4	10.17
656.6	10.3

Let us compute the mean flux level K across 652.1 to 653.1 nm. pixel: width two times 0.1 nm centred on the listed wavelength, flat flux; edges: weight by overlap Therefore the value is 10.5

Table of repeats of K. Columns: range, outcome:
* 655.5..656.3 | 10.2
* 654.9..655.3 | 10.3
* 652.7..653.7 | 10.7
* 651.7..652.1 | 10.5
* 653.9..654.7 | 10.6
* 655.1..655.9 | 10.2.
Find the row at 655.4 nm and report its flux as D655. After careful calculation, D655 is 10.25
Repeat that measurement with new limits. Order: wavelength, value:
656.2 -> 10.1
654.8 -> 10.35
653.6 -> 10.83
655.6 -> 10.22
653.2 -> 10.63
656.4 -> 10.17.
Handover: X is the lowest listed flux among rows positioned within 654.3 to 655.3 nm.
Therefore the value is 10.31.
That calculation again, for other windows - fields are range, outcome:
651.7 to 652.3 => 10.47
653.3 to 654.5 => 10.54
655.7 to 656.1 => 10.14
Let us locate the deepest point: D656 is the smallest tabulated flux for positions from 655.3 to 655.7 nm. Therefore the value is 10.22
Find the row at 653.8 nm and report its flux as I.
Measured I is 10.87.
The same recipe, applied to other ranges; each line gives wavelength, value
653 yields 10.56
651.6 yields 10.63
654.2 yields 10.71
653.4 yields 10.73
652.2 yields 10.47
